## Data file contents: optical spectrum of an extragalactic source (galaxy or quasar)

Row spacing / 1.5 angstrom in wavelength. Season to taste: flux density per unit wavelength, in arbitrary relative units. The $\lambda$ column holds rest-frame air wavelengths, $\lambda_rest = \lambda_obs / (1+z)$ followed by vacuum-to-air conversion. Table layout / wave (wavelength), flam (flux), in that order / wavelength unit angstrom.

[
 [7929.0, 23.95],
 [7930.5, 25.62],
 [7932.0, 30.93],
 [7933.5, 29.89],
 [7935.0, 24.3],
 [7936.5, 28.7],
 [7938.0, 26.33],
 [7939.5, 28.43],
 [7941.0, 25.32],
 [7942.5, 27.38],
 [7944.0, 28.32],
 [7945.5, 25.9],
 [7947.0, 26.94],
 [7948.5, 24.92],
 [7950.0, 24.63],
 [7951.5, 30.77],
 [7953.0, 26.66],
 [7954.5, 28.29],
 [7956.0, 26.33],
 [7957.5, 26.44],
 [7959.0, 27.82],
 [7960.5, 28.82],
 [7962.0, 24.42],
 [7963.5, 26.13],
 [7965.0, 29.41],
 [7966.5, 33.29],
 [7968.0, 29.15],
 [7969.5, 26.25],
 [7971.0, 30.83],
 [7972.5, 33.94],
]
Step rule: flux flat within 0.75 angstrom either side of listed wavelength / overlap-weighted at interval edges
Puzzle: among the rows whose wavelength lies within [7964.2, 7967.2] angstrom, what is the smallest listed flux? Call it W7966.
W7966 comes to 29.41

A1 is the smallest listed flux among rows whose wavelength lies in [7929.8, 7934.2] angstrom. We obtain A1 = 25.62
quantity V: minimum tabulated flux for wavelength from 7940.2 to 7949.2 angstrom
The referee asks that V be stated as 24.92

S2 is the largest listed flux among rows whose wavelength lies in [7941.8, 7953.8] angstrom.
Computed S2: 30.77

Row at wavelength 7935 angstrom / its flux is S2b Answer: 24.3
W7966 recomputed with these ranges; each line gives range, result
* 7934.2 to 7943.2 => 24.3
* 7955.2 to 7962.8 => 24.42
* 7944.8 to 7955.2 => 24.63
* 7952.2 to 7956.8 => 26.33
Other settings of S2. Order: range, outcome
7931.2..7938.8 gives 30.93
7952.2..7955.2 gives 28.29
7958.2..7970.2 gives 33.29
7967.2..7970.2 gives 29.15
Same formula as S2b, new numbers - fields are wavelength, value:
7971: 30.83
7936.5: 28.7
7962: 24.42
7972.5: 33.94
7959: 27.82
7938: 26.33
